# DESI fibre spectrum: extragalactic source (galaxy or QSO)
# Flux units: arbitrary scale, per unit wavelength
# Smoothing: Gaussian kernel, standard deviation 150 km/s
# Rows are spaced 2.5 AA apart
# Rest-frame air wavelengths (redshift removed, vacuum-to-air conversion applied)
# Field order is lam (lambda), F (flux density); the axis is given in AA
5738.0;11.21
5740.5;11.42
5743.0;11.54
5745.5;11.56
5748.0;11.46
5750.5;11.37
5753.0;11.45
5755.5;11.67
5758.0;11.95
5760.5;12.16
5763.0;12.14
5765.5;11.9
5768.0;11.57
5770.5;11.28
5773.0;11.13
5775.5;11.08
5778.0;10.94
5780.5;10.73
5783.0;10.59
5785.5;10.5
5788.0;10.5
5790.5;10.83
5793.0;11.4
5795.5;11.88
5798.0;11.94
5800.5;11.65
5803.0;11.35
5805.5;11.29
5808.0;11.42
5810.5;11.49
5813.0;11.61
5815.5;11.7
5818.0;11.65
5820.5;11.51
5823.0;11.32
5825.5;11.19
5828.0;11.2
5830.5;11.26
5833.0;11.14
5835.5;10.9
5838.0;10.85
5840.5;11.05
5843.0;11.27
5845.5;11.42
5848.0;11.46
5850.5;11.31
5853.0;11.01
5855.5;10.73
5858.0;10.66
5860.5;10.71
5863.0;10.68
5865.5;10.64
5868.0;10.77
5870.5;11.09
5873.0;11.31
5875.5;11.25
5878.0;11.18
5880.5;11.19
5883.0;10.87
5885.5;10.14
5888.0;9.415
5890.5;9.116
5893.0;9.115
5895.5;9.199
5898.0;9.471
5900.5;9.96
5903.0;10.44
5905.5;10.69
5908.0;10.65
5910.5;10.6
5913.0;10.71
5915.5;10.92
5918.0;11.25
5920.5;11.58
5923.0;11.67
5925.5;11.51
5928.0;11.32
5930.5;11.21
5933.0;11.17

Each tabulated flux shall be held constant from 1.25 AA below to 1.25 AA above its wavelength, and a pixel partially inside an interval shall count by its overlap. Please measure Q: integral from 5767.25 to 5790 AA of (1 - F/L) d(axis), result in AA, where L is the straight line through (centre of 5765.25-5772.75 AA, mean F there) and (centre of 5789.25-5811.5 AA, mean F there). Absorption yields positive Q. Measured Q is 1.13 AA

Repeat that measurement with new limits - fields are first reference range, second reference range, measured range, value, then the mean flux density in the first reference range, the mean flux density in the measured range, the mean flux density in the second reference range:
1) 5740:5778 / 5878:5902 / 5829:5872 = -2.46 AA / 11.6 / 11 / 9.91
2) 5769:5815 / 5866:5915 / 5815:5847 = -1.09 AA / 11.2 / 11.3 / 10.4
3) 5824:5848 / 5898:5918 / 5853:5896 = 1.27 AA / 11.2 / 10.5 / 10.5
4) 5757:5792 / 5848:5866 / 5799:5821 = -0.89 AA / 11.2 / 11.5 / 10.9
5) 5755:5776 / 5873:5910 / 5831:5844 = -0.24 AA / 11.7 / 11.1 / 10.2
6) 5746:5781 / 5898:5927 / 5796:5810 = -0.27 AA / 11.5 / 11.5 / 10.8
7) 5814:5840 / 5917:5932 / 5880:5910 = 3.61 AA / 11.3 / 10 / 11.4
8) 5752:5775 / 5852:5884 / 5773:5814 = 0.95 AA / 11.7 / 11.2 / 10.9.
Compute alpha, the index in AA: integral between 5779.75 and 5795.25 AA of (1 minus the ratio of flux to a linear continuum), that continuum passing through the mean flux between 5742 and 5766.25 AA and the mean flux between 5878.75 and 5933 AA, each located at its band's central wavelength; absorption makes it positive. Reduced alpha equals 0.8 AA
